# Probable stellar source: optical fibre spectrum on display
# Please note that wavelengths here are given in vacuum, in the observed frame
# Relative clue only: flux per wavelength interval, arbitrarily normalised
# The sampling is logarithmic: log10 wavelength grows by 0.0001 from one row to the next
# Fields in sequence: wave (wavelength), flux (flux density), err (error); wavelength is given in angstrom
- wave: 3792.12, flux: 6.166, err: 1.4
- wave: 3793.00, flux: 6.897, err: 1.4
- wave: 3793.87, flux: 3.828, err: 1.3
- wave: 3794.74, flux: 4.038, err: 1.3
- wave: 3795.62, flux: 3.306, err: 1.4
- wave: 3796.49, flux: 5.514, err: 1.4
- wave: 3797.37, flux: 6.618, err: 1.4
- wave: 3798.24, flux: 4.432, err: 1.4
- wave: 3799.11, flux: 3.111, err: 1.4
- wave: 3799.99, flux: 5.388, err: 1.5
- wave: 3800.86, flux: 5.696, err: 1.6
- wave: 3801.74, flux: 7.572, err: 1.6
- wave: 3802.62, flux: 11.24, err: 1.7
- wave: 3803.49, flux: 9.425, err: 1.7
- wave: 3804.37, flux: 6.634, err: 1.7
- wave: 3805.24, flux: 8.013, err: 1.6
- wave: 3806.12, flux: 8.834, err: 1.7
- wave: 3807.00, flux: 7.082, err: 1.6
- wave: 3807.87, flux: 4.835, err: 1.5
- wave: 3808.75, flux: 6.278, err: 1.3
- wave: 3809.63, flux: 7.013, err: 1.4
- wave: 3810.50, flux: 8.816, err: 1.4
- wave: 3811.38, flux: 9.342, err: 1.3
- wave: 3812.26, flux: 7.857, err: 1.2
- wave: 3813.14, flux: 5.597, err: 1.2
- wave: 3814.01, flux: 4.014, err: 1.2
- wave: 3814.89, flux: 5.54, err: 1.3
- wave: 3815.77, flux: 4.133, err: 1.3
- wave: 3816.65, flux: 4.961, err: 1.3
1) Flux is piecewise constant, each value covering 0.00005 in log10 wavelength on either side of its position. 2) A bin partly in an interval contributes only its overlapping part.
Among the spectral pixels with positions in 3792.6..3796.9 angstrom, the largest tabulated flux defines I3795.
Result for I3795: 6.897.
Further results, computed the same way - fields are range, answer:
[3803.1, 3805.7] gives 9.425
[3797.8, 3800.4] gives 5.388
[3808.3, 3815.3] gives 9.342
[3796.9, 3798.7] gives 6.618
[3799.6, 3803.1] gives 11.24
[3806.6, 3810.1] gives 7.082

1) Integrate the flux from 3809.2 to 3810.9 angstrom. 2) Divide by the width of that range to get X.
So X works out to 7.93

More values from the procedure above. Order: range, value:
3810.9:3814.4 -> 6.77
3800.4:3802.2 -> 6.65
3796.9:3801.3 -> 5.05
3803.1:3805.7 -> 8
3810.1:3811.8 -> 9.07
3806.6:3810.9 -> 6.8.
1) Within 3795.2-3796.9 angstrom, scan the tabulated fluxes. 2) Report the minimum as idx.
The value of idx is 3.306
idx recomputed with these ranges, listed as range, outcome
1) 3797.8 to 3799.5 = 3.111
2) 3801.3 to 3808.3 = 4.835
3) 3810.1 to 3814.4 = 4.014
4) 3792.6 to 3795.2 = 3.828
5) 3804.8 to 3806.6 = 8.013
